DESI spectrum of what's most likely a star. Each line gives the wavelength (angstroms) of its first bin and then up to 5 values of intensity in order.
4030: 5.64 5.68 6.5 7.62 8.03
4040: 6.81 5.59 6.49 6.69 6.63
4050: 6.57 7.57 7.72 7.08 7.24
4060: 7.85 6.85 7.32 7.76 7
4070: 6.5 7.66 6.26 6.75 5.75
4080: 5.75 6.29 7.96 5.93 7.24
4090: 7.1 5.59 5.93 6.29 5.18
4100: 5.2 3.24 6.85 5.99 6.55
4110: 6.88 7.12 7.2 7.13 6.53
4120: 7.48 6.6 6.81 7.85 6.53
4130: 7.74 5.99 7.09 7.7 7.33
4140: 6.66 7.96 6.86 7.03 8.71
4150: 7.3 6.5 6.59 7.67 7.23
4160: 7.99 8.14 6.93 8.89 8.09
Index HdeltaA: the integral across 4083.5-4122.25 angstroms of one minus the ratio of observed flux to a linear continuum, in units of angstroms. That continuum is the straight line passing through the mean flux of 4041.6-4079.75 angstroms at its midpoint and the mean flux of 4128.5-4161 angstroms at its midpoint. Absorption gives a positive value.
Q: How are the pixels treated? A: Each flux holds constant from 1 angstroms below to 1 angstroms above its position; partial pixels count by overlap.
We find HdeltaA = 3.9 angstroms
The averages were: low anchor 6.91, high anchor 7.26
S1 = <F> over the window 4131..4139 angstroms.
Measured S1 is 7.03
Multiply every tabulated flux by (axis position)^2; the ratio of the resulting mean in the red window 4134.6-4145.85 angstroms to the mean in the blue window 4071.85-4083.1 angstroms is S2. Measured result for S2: 1.18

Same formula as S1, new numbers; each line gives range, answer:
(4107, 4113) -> 6.85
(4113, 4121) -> 7.09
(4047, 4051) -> 6.6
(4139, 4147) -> 7.13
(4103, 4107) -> 6.42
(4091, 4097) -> 5.94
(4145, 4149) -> 7.87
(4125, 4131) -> 7.37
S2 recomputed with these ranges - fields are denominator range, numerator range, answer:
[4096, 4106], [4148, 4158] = 1.39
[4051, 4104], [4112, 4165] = 1.13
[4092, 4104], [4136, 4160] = 1.40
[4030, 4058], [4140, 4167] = 1.16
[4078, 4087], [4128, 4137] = 1.13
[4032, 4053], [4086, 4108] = 0.89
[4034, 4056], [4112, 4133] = 1.04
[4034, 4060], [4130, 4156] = 1.07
